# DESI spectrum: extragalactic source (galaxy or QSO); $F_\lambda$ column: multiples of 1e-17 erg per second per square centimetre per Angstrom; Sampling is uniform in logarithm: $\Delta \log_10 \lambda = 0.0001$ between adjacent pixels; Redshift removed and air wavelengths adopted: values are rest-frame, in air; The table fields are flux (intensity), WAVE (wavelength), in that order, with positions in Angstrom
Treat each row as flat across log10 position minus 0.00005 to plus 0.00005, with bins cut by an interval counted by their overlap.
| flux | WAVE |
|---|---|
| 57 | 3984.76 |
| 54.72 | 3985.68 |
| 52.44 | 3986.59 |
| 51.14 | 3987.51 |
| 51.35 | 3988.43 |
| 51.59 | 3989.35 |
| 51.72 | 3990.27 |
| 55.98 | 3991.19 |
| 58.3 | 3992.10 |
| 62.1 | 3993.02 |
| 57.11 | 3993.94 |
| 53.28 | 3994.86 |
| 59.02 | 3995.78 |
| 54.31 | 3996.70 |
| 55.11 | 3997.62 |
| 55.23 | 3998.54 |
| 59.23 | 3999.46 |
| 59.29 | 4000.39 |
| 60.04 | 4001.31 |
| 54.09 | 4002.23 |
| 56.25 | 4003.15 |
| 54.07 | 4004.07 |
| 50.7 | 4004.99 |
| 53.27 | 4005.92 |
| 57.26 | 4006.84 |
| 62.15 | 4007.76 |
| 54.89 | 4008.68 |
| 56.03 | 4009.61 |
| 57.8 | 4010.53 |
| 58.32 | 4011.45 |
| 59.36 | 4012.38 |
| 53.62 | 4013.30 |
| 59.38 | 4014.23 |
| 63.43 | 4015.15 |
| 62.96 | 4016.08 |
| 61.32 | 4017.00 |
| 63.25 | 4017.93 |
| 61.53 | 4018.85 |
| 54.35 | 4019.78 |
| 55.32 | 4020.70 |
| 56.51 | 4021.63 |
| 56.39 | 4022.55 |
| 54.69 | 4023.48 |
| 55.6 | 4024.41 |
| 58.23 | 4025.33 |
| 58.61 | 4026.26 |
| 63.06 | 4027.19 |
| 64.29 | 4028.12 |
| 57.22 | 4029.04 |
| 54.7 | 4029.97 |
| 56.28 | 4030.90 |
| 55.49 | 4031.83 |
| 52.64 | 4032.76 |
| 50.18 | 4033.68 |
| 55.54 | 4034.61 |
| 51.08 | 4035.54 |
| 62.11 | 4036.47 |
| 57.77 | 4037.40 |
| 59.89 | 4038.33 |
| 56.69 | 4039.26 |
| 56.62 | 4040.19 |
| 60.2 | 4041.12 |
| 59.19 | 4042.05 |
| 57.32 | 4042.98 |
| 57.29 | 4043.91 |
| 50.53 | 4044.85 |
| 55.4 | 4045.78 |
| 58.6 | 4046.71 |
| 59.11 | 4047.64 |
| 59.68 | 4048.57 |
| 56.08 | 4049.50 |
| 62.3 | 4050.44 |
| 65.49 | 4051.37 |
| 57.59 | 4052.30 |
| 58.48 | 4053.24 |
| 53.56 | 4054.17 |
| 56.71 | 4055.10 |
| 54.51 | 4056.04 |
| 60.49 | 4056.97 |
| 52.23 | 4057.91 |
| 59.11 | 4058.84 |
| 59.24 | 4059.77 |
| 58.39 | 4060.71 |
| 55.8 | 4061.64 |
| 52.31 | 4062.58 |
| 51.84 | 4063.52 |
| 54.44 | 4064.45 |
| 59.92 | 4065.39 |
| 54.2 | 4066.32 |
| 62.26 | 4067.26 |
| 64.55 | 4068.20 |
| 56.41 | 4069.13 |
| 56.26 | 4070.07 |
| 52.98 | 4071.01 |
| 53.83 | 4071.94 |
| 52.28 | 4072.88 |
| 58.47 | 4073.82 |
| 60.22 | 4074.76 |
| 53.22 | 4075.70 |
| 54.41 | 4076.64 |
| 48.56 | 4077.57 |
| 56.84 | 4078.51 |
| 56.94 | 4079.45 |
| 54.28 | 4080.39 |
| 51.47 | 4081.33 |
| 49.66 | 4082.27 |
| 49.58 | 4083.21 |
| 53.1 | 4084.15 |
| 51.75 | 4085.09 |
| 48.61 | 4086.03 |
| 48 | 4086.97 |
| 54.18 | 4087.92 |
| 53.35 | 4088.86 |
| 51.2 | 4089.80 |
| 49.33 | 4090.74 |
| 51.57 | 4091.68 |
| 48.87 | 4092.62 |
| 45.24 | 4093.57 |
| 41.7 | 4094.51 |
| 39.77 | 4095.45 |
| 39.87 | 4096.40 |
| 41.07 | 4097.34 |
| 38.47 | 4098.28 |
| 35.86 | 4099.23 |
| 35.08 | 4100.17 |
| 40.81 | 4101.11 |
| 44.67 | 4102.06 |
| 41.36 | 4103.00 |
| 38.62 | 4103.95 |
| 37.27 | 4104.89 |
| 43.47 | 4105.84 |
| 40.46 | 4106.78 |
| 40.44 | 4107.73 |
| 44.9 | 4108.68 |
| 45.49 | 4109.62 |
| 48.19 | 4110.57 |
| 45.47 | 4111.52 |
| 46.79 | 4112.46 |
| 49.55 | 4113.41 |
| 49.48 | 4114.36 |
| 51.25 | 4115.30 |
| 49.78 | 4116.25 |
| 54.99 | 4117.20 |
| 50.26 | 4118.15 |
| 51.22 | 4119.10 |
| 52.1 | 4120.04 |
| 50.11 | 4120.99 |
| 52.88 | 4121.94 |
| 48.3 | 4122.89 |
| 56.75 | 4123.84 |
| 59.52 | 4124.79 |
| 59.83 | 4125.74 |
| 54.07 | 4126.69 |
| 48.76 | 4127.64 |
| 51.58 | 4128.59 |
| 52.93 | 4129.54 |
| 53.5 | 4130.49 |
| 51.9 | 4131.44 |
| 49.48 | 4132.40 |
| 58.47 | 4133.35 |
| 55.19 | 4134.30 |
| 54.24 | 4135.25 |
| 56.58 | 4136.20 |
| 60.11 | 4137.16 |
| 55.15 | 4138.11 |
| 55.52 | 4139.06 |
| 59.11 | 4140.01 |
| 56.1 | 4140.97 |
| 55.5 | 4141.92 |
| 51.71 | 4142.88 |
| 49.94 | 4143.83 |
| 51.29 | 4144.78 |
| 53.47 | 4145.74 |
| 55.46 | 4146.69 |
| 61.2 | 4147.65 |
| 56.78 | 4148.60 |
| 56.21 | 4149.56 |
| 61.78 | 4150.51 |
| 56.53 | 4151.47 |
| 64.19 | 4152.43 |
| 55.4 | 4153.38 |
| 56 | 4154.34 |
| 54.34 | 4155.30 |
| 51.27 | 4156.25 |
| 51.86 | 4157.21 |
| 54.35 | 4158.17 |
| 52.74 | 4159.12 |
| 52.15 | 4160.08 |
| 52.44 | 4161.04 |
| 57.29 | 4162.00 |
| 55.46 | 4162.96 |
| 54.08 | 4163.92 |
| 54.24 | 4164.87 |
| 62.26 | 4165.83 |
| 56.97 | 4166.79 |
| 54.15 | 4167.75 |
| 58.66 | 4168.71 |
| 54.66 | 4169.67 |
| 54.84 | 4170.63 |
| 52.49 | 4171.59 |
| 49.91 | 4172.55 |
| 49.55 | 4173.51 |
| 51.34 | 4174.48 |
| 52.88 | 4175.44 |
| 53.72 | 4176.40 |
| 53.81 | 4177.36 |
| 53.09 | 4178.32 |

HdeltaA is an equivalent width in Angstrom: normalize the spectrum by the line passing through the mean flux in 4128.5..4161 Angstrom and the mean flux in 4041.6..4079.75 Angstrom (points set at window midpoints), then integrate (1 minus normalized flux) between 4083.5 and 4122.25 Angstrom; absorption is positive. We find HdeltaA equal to 6.69 Angstrom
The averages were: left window 56.8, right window 55.1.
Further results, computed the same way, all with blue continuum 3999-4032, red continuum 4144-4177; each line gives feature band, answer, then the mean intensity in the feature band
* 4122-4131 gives 0.28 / 53.9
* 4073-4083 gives 0.41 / 54.2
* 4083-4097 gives 1.99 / 48.3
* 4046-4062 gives -0.29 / 58.1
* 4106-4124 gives 2.32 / 48.6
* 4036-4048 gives -0.10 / 57.7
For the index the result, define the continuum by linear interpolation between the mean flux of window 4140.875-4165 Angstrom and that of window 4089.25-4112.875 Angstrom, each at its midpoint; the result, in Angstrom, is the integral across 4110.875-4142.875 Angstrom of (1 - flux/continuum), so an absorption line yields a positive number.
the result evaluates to -2.7 Angstrom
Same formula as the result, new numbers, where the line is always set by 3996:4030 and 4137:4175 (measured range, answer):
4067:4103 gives 4.1 Angstrom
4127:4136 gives 0.4 Angstrom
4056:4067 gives 0.1 Angstrom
